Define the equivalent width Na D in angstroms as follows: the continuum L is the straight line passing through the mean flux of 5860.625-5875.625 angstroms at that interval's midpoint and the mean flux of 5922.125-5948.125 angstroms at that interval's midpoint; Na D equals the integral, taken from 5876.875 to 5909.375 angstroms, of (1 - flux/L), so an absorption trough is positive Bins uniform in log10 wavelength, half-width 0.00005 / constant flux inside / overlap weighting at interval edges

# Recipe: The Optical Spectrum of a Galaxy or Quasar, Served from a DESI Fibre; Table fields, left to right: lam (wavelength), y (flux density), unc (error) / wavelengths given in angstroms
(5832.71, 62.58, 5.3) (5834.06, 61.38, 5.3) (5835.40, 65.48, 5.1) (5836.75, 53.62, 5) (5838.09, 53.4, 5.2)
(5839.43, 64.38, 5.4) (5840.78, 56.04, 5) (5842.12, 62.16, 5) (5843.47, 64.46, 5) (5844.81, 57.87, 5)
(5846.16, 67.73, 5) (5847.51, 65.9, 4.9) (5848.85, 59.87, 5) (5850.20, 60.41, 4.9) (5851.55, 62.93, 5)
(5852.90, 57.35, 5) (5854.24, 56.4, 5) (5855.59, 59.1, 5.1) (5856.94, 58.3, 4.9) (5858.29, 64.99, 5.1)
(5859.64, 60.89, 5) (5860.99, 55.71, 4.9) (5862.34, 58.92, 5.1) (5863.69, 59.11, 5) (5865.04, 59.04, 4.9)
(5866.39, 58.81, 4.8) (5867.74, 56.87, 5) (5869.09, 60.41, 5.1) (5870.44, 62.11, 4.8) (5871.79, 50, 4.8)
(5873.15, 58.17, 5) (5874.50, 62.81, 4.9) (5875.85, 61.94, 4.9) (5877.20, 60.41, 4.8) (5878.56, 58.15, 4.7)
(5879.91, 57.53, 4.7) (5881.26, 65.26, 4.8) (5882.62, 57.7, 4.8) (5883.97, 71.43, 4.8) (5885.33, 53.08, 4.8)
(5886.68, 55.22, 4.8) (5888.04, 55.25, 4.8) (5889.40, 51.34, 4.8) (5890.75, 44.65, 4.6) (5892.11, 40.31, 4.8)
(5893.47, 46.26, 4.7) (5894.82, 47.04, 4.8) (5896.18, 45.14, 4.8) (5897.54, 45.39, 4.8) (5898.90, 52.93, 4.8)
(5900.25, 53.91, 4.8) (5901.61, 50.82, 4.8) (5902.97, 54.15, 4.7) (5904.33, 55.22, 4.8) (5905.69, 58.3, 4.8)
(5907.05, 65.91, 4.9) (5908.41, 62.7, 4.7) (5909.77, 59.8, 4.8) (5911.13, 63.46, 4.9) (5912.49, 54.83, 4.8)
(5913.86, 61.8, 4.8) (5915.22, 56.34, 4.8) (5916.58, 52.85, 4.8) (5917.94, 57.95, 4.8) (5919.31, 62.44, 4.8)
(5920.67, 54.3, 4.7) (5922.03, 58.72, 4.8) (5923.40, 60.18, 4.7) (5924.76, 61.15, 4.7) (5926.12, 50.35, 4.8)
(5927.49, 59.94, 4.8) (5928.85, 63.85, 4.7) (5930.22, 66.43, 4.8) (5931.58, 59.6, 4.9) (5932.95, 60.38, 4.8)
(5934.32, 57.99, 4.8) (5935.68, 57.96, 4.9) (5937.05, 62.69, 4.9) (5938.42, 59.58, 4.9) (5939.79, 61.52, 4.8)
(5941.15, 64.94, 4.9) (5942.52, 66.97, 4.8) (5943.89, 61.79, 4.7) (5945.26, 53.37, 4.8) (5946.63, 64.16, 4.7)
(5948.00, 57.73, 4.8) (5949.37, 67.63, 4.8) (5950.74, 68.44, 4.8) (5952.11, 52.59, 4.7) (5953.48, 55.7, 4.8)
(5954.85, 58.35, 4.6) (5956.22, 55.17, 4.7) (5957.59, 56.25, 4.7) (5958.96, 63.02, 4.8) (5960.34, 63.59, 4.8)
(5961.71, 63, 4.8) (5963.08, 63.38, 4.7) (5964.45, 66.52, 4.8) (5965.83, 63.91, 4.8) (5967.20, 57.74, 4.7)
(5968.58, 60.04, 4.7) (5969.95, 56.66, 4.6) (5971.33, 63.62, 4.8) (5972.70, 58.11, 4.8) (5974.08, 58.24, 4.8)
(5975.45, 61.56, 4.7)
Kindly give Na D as 2.6 angstroms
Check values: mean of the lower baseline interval 58.5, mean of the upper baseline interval 60.6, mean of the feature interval 54.5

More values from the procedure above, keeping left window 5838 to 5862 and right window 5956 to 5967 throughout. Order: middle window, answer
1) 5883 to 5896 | 2.0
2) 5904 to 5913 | 0.1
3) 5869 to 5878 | 0.2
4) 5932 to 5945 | 0.1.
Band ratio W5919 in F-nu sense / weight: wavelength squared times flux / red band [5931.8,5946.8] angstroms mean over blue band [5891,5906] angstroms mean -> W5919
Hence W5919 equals 1.2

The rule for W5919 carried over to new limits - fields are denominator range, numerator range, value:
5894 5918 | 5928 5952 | 1.13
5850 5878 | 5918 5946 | 1.04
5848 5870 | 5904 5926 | 1.01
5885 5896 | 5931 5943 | 1.27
